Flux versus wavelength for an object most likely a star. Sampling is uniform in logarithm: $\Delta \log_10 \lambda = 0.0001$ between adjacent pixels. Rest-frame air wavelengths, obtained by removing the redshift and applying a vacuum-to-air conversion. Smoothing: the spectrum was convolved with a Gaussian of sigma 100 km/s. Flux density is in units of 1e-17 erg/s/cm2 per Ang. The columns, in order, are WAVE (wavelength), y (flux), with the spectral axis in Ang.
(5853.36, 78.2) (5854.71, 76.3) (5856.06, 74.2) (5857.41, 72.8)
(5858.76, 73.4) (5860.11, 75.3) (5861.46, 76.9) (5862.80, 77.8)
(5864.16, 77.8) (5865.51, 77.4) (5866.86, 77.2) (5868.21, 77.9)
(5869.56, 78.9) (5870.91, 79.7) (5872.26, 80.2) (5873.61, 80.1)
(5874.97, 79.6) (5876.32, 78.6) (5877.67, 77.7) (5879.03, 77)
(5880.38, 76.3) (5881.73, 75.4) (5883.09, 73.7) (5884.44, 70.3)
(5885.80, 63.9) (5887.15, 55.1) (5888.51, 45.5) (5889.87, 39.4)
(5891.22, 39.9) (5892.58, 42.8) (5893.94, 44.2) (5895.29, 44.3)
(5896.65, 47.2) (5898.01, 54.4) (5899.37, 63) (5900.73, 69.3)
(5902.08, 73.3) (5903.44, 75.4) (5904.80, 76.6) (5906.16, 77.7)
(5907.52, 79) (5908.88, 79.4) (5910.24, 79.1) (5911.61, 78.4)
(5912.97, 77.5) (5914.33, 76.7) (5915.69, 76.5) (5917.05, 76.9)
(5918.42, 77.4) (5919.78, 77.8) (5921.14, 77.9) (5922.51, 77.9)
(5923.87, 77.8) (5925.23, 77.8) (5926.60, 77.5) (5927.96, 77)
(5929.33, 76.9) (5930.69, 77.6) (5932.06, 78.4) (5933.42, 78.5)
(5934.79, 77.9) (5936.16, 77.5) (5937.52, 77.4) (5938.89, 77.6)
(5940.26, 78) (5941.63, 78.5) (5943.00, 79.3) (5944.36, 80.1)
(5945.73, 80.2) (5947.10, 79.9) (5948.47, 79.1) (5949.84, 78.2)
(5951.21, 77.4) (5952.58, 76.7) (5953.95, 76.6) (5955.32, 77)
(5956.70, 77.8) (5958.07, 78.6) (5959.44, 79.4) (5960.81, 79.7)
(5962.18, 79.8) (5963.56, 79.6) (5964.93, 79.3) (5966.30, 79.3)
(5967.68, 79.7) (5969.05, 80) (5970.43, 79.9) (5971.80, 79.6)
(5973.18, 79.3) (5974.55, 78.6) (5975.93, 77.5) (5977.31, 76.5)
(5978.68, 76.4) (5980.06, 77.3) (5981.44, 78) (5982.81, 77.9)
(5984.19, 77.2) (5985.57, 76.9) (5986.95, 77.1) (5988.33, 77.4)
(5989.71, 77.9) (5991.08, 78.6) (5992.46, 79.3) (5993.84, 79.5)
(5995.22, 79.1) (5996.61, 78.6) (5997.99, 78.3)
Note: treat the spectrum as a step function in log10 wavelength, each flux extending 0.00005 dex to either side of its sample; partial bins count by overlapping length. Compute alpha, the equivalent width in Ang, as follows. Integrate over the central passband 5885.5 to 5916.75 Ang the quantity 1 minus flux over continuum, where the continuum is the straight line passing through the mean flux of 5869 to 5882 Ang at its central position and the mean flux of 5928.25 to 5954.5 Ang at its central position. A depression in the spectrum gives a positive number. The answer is 5.9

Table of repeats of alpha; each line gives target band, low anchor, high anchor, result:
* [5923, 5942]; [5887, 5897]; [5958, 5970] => -4.1 Ang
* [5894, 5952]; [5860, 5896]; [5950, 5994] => -1.4 Ang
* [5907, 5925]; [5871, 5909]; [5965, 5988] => -2.2 Ang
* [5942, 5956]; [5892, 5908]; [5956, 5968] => -0.5 Ang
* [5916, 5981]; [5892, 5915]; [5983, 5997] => -4.9 Ang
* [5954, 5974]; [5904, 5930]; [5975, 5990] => -0.5 Ang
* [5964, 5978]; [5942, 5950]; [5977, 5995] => -0.1 Ang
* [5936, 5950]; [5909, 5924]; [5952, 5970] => -0.1 Ang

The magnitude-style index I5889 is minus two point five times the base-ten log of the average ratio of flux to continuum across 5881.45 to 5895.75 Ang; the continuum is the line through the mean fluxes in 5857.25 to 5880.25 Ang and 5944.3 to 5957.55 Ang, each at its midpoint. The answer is 0.40 mag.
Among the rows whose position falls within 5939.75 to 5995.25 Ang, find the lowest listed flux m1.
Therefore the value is 76.4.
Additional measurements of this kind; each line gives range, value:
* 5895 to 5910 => 44.3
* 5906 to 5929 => 76.5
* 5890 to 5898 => 39.9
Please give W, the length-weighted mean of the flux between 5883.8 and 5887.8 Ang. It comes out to 63.1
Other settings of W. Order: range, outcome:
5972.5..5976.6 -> 78.5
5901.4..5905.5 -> 75.2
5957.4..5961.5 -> 79.4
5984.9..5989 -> 77.1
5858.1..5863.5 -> 75.8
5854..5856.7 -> 75.2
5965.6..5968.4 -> 79.6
